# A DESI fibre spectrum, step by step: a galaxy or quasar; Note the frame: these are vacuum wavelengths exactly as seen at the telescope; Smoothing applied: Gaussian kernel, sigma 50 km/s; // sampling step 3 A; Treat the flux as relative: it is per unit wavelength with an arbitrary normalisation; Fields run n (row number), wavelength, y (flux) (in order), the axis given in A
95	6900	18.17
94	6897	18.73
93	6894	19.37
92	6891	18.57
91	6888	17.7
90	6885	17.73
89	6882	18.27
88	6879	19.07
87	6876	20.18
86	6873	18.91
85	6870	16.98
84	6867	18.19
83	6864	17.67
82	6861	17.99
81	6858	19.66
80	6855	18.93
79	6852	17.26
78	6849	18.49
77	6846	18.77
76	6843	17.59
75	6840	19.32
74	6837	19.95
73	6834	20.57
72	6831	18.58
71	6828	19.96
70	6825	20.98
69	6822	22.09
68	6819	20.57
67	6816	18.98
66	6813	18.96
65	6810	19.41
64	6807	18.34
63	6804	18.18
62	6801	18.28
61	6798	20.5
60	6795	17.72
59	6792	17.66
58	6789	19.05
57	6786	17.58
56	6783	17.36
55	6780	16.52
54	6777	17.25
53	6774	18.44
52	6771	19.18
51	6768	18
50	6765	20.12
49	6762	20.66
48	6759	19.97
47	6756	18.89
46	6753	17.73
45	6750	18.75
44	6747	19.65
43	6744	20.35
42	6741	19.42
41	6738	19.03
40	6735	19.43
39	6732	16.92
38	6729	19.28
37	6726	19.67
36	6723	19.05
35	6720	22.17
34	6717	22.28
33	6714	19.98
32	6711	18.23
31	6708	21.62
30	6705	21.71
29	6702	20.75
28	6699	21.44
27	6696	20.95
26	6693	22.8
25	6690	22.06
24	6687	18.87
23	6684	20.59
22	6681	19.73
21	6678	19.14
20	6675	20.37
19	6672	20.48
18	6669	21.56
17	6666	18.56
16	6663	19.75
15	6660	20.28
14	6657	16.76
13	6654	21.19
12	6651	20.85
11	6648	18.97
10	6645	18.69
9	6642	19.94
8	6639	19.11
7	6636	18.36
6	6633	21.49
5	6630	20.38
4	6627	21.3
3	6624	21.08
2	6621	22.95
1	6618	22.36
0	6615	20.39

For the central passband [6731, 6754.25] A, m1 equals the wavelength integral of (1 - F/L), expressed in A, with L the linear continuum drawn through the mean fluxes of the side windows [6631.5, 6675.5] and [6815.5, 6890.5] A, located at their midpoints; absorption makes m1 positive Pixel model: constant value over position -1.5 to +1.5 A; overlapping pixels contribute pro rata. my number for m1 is 0.52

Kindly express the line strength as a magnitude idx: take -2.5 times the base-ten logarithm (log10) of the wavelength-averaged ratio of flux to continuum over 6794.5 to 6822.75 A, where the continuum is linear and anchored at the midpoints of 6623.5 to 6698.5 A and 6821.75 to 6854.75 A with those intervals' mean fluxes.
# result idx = 0.01 mag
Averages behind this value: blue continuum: 20.1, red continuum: 19.3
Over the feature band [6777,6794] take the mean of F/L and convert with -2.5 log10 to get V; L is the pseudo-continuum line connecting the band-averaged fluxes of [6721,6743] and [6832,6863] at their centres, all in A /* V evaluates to 0.081 mag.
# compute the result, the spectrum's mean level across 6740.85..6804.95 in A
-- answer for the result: 18.7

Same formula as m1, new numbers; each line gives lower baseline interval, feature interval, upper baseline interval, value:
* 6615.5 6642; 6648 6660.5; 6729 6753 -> 0.5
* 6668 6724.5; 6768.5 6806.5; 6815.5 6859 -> 3.3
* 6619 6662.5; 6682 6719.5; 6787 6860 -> -2.2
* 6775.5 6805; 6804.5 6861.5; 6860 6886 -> -3.5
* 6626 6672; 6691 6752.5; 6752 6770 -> -2.2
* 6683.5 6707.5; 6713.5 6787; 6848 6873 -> 4.0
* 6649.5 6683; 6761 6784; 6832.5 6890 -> 0.9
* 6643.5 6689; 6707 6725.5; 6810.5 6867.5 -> -0.8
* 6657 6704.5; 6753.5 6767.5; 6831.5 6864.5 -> 0.0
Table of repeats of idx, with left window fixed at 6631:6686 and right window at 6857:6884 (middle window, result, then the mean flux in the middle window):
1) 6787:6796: 0.05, 18.1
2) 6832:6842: -0.06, 19.8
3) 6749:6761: 0.02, 18.9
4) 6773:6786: 0.10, 17.4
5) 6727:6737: 0.04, 18.6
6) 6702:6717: -0.06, 20.6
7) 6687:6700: -0.10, 21.5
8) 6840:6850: 0.01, 18.4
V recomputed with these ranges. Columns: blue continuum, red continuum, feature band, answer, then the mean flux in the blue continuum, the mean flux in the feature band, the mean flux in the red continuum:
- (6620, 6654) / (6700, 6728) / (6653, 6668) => 0.058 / 20.3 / 19.3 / 20.6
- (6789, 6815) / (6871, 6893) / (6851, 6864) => 0.012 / 18.7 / 18.4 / 18.6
